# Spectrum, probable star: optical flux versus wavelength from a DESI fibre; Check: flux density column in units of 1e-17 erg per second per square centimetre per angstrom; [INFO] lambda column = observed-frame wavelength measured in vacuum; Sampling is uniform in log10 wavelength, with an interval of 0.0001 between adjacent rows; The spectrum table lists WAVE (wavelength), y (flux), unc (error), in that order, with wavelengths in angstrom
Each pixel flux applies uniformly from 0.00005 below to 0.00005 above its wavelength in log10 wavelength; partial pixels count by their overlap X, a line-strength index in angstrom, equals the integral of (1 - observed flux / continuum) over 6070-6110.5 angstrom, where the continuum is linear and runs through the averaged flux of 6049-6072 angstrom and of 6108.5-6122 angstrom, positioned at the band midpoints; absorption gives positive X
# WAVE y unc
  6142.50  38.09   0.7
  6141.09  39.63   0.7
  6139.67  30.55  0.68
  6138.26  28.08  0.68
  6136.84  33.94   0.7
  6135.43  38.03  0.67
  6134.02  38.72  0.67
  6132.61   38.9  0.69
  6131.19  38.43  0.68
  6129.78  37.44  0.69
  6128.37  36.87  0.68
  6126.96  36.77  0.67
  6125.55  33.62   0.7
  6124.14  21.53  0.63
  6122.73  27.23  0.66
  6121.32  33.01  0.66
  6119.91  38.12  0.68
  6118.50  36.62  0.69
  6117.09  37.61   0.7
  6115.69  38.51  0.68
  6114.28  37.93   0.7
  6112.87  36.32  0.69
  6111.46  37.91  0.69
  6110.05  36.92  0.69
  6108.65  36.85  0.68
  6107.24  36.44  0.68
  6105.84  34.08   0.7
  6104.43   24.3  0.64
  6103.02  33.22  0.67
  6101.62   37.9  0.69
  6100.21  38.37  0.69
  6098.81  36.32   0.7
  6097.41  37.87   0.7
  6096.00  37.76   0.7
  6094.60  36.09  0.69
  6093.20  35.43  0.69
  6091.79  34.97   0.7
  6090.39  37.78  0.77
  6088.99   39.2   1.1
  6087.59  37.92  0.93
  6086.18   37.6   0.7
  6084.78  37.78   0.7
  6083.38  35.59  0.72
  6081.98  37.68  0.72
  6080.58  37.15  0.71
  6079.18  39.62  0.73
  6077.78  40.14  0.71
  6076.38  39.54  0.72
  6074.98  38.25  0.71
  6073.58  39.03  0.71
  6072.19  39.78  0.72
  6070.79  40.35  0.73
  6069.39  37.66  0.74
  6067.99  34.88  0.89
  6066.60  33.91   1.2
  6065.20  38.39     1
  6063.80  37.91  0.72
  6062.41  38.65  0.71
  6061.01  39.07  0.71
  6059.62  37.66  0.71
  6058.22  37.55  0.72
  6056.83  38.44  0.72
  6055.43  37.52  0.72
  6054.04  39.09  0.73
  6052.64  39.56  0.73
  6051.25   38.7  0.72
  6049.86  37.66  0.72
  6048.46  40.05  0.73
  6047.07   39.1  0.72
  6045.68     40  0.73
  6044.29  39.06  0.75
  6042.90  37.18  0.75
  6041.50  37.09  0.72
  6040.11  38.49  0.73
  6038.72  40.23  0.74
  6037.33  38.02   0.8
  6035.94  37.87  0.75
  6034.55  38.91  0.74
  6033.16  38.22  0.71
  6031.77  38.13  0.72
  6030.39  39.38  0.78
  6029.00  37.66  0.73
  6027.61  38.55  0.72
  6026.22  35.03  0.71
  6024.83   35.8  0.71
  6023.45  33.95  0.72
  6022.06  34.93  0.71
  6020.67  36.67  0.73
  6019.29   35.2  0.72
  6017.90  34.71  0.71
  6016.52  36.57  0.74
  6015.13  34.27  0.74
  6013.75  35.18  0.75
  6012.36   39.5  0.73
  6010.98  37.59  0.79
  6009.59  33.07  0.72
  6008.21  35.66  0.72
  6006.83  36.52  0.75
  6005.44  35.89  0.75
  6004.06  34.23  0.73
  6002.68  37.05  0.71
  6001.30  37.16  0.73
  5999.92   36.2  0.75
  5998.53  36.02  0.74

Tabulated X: 0.5 angstrom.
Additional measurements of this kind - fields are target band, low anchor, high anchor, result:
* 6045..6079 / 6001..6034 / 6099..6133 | -2.5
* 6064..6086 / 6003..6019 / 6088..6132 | -1.5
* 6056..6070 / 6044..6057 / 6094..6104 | 0.3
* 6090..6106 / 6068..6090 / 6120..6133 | 0.5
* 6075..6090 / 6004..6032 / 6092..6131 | -1.1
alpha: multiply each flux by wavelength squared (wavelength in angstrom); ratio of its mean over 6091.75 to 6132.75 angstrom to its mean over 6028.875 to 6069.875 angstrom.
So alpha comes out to 0.9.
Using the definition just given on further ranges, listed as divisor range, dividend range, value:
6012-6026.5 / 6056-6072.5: 1.08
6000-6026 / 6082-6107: 1.04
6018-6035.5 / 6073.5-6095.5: 1.04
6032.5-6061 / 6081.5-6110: 0.95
